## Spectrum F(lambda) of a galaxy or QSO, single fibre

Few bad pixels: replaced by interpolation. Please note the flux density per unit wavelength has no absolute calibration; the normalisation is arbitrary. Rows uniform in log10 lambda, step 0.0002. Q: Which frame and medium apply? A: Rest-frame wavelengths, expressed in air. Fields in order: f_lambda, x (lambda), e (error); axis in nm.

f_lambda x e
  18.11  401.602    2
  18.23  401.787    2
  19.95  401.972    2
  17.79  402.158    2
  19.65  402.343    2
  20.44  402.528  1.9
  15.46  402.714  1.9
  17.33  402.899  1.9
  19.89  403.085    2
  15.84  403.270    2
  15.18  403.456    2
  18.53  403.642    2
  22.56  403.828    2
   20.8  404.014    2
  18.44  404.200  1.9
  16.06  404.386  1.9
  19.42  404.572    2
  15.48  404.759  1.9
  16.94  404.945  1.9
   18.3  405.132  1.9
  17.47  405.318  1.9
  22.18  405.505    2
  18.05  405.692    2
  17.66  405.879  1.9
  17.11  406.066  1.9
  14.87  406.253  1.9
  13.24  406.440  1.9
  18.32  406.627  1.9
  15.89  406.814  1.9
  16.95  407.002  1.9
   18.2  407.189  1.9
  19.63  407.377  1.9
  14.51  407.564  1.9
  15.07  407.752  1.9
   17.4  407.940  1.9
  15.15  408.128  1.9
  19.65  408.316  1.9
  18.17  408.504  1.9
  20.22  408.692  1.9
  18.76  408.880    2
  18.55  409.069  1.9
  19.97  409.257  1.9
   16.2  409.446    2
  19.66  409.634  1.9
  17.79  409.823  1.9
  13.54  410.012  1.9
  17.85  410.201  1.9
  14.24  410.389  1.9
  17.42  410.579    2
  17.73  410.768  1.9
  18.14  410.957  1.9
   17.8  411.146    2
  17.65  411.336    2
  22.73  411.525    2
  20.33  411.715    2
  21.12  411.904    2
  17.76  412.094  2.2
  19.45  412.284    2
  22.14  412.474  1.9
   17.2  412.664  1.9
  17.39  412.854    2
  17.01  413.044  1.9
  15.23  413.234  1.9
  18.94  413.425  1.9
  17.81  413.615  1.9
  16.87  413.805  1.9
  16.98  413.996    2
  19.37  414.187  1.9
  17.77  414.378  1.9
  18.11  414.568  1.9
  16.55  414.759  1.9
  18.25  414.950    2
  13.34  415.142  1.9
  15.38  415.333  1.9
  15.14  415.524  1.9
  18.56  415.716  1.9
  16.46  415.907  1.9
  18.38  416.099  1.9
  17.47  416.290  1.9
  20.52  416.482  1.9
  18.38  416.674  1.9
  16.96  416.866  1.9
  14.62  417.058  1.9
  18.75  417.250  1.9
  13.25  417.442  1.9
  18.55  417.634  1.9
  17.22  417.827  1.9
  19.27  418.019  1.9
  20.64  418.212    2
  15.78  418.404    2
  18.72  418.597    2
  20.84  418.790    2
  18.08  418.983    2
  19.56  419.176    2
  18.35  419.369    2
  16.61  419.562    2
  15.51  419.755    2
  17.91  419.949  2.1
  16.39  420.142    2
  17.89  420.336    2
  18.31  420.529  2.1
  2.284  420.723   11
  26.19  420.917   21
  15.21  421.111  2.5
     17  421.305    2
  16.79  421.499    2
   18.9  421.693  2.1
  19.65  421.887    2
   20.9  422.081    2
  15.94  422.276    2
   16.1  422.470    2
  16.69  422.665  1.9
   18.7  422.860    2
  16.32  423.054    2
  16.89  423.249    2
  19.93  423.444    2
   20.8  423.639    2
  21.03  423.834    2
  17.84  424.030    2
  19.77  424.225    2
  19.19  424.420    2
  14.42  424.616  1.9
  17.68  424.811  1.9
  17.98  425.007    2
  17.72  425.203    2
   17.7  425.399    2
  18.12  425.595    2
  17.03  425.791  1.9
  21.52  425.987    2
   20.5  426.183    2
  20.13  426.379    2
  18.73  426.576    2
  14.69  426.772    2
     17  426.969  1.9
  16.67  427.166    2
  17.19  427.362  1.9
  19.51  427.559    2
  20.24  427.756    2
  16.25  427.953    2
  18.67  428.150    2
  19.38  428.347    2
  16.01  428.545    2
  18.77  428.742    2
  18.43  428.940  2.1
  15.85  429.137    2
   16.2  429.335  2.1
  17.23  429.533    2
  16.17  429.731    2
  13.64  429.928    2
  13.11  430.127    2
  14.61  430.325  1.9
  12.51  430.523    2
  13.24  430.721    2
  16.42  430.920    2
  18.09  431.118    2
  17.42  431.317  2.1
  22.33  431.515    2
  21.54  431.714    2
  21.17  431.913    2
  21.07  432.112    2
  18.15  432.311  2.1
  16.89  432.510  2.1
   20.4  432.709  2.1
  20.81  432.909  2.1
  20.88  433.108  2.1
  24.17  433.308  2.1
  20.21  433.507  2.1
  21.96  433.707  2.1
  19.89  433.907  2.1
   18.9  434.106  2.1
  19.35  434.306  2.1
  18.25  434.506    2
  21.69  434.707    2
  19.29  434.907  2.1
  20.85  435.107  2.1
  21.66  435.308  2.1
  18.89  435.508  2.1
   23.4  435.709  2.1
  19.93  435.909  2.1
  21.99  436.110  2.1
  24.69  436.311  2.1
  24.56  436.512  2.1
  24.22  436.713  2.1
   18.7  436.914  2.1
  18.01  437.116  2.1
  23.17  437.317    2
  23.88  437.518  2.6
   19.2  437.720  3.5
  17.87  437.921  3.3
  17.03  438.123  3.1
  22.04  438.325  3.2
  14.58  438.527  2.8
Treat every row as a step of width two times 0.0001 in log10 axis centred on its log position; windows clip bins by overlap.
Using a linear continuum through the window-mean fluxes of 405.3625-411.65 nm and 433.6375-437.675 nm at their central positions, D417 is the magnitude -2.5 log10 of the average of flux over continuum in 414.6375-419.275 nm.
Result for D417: 0.07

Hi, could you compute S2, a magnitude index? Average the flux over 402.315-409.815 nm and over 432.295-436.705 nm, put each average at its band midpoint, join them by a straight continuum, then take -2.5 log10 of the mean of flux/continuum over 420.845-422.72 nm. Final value 0.071 mag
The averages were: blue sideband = 17.8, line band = 18.3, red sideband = 20.9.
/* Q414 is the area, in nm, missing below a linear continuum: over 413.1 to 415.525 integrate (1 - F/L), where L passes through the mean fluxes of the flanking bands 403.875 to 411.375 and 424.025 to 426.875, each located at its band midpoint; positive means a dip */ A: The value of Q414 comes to 0.11 nm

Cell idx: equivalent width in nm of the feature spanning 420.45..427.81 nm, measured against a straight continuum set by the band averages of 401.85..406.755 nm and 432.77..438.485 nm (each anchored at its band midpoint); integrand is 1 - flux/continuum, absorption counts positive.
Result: 0.69 nm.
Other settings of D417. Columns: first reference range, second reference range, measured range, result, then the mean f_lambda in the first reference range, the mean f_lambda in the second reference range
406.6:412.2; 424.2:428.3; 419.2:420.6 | 0.039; 17.9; 18.1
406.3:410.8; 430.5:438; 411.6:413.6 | -0.058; 17.2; 20.2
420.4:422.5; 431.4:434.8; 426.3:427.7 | 0.056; 17.1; 20.4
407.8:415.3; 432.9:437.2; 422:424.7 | 0.075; 17.9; 21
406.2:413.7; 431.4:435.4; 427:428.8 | 0.103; 17.8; 20.5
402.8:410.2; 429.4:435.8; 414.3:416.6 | 0.056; 17.7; 18.9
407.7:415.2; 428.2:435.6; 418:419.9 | -0.008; 17.9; 18.5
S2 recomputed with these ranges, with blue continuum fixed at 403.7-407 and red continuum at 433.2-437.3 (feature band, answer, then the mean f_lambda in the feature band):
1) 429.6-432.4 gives 0.20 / 17.1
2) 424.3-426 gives 0.13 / 17.8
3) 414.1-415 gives 0.05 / 18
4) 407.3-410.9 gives 0.05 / 17.4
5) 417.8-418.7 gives 0.04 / 18.4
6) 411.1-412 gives -0.09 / 20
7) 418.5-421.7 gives 0.13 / 17.3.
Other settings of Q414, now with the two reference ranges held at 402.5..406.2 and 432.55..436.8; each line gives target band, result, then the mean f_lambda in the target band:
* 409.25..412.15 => 0.102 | 18.1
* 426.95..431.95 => 0.839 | 17.2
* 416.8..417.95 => 0.166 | 16.6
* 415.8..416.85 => 0.063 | 18.2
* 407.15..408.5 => 0.097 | 17.1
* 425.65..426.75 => 0.061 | 19.2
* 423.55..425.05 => 0.113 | 18.6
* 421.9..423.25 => 0.162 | 17.5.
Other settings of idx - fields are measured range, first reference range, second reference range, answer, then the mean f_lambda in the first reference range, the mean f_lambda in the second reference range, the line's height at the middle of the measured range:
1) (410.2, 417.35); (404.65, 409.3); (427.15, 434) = -0.04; 17.5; 18.2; 17.7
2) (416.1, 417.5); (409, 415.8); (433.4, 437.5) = 0.08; 17.8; 21.1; 18.4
